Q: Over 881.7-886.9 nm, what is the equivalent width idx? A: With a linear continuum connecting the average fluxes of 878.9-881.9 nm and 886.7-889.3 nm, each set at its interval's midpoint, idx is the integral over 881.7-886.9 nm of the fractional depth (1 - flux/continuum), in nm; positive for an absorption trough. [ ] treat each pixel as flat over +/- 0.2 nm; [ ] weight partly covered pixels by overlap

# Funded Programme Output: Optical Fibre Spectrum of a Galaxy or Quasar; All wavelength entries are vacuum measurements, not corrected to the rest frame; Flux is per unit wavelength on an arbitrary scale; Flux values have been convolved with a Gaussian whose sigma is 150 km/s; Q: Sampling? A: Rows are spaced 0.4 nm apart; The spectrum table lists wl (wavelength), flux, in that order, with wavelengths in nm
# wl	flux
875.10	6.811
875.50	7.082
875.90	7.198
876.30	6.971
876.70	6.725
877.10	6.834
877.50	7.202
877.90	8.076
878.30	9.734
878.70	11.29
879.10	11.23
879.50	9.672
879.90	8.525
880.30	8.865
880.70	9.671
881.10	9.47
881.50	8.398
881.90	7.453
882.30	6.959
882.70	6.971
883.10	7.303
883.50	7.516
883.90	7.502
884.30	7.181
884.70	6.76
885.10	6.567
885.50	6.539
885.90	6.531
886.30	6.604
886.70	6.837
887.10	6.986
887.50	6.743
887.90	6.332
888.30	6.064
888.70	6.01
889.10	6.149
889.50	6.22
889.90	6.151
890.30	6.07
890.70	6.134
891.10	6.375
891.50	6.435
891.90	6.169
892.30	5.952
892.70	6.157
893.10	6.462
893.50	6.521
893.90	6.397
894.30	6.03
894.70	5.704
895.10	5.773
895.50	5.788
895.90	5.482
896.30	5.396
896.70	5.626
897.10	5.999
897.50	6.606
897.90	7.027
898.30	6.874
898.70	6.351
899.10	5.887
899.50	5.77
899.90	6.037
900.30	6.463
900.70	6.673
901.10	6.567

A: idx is 0.540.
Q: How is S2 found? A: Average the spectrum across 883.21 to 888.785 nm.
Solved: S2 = 6.75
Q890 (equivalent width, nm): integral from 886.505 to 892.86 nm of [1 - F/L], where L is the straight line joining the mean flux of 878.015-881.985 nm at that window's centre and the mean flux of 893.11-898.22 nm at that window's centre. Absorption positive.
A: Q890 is 0.91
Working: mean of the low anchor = 9.46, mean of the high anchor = 6.07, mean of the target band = 6.3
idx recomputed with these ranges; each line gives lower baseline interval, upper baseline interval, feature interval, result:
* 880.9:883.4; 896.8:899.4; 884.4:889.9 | 0.630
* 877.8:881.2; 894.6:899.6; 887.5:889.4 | 0.392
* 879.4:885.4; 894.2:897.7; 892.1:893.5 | 0.011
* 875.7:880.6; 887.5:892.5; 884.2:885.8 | 0.104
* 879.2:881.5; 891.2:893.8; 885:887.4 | 0.348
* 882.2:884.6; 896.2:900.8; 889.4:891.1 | 0.153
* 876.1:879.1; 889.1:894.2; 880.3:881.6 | -0.226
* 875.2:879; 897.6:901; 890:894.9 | 0.484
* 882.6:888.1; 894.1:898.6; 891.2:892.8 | 0.045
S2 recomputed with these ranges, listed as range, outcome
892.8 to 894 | 6.44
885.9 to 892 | 6.36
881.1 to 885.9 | 7.26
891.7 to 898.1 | 6.07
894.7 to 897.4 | 5.71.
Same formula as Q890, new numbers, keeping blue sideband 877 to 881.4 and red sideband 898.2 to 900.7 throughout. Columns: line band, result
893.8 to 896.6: 0.446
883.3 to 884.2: 0.110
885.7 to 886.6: 0.173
